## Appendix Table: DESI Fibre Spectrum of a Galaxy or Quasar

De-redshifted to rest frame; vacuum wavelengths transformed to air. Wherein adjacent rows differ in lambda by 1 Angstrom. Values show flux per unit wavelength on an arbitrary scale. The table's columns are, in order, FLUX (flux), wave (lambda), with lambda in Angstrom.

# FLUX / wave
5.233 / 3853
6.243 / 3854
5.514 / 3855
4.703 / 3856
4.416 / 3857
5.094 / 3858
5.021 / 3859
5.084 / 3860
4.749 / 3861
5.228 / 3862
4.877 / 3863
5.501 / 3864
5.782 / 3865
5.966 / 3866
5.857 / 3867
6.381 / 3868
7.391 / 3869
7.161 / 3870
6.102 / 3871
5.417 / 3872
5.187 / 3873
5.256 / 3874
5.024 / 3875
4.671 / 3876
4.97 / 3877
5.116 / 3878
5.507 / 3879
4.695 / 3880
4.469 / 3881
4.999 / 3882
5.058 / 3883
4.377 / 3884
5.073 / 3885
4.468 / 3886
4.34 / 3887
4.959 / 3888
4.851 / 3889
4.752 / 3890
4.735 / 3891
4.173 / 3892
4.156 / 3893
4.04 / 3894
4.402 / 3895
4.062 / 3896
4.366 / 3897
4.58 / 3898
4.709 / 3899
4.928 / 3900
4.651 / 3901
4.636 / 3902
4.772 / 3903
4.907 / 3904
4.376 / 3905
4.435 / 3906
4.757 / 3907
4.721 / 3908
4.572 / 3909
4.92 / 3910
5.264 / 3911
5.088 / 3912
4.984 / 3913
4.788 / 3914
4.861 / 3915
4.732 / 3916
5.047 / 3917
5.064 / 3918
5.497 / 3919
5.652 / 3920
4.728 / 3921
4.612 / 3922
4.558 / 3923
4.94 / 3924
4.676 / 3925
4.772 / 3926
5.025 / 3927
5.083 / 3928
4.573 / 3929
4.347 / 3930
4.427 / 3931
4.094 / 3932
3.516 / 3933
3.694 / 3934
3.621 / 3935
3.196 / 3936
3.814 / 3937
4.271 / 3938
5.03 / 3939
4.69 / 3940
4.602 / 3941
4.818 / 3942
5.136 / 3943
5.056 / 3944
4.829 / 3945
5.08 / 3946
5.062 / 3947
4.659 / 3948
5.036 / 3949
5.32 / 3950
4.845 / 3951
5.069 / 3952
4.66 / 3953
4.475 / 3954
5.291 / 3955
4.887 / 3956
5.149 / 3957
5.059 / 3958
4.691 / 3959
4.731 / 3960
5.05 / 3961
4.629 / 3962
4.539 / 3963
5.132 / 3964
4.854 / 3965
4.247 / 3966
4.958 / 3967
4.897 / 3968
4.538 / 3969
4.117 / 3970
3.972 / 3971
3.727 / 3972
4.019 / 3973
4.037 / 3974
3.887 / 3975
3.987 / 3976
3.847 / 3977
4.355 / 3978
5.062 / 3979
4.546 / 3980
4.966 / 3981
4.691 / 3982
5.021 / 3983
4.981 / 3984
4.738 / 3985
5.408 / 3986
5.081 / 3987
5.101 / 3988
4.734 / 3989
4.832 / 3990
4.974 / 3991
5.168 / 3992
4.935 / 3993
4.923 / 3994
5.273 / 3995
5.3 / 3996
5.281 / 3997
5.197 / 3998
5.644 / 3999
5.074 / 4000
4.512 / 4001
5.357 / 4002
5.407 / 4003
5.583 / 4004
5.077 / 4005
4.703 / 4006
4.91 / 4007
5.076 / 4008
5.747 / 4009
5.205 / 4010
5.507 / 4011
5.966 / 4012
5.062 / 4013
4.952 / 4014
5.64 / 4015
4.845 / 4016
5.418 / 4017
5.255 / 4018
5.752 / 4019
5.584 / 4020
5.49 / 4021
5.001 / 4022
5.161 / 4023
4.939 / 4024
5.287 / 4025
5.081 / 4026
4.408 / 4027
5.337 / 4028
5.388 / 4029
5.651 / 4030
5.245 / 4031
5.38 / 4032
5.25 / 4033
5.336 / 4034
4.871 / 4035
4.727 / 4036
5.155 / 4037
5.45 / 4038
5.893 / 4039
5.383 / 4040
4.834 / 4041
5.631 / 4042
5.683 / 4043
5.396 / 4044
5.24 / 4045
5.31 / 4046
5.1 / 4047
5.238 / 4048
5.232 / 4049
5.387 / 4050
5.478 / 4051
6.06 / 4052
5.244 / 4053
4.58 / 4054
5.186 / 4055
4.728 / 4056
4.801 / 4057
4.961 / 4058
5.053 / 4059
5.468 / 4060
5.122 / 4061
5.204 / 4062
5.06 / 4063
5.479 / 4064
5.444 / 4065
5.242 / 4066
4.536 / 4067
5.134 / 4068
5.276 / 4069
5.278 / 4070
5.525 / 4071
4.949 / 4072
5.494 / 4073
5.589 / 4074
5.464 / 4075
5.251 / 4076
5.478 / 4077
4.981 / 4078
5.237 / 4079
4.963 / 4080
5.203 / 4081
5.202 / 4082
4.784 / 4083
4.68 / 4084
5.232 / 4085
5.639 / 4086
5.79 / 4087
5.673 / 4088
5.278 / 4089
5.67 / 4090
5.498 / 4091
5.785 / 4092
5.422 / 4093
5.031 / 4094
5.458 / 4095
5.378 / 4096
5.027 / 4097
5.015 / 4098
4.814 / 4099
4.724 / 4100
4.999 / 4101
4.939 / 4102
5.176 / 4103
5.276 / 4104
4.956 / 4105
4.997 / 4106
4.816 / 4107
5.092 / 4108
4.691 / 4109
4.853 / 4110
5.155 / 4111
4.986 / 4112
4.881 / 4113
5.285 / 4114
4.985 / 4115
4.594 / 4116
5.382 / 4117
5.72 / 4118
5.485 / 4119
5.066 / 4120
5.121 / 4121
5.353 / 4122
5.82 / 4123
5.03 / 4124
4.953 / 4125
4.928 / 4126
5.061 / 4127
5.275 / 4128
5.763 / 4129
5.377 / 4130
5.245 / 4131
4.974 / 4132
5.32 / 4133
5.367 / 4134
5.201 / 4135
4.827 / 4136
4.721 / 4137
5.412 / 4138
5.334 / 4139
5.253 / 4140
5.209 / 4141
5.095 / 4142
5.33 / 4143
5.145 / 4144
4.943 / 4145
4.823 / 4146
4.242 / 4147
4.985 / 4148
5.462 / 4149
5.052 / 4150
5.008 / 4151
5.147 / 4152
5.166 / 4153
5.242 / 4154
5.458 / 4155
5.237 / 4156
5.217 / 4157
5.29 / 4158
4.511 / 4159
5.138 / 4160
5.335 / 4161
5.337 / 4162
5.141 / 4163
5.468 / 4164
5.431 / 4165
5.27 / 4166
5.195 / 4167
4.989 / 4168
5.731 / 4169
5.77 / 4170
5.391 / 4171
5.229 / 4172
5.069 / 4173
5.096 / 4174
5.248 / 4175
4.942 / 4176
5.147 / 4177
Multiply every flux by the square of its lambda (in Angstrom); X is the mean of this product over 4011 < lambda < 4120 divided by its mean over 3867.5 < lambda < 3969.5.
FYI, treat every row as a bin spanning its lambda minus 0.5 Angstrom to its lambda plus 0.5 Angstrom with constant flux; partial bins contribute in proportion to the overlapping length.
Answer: 1.17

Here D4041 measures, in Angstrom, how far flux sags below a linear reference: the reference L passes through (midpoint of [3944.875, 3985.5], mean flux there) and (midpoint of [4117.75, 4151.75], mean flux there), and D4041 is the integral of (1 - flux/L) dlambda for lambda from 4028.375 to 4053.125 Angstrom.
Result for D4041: -2.3 Angstrom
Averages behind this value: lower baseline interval 4.67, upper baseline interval 5.17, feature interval 5.34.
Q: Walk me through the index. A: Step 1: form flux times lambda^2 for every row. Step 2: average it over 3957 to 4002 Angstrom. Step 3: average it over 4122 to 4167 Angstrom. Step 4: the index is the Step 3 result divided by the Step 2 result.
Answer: 1.2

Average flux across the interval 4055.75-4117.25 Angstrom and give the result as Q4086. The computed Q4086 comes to 5.16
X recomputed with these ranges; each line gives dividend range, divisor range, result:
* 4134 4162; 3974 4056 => 1.06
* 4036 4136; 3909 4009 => 1.16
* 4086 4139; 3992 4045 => 1.04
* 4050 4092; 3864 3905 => 1.15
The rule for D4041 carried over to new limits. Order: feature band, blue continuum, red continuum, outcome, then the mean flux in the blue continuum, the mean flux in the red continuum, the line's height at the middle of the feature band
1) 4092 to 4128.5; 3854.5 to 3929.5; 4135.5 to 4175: 0.18 Angstrom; 4.97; 5.17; 5.14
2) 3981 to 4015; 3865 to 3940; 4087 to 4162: -1.14 Angstrom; 4.83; 5.16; 4.97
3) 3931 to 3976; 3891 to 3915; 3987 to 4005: 3.14 Angstrom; 4.63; 5.13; 4.9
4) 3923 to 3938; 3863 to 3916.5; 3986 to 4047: 2.31 Angstrom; 4.98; 5.23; 5.06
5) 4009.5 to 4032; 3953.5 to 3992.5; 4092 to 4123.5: -2.09 Angstrom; 4.68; 5.12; 4.83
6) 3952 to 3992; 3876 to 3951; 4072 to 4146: 1.34 Angstrom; 4.69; 5.19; 4.84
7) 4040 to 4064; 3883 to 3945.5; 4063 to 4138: -0.86 Angstrom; 4.63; 5.19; 5.05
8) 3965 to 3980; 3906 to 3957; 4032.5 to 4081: 1.86 Angstrom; 4.73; 5.24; 4.9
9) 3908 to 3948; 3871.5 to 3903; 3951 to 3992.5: 0.21 Angstrom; 4.73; 4.69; 4.71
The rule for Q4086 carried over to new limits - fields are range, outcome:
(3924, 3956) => 4.62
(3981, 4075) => 5.21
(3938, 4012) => 4.87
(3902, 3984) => 4.66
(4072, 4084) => 5.21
